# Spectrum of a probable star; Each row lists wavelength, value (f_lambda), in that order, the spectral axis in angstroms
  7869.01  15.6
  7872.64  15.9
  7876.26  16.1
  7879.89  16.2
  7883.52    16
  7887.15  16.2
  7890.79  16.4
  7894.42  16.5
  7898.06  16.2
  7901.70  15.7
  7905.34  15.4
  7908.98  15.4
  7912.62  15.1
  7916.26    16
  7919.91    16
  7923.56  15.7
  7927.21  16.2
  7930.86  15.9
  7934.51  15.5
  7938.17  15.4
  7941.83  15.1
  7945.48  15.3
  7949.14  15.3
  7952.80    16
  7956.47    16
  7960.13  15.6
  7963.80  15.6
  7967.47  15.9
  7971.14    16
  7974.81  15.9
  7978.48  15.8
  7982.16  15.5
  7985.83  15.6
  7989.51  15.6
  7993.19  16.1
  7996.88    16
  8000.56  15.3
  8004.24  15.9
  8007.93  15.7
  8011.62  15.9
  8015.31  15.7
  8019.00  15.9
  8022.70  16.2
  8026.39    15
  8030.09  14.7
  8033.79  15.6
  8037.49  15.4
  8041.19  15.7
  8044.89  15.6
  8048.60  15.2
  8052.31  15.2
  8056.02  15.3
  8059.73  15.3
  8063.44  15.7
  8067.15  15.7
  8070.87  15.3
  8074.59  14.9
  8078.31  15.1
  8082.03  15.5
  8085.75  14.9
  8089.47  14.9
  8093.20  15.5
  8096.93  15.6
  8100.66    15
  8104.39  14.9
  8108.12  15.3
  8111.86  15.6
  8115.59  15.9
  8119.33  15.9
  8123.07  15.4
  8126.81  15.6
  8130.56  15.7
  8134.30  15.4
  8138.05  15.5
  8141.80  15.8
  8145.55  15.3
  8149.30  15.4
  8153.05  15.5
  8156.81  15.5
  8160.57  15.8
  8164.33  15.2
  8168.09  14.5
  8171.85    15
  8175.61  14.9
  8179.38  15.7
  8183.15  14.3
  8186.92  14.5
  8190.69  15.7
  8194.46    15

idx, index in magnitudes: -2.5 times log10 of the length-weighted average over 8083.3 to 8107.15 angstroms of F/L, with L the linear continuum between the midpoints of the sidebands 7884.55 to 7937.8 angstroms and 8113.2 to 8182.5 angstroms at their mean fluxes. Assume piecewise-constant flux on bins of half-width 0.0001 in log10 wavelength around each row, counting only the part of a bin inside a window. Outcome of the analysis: 0.03 mag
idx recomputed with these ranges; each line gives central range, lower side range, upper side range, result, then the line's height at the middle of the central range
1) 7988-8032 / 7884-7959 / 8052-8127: -0.01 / 15.6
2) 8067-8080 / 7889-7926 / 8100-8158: 0.03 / 15.6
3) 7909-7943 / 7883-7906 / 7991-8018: 0.02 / 16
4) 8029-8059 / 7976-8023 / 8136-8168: 0.02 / 15.7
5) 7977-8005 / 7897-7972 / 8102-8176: -0.01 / 15.6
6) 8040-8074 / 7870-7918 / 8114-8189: 0.01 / 15.6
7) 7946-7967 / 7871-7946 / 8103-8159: 0.01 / 15.8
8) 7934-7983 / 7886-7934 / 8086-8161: 0.01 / 15.8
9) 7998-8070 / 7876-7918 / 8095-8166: 0.01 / 15.7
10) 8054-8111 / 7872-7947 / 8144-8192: 0.01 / 15.4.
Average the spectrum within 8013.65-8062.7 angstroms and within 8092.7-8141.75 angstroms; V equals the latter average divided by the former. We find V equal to 1.0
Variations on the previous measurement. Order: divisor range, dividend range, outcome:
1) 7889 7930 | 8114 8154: 0.98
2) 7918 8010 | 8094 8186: 0.98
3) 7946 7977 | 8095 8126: 0.98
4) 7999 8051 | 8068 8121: 0.98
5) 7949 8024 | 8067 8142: 0.97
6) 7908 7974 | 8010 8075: 0.99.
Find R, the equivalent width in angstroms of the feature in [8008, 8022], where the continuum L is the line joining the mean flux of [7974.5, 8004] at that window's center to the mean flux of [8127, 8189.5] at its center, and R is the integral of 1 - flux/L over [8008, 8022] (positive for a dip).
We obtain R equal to -0.2 angstroms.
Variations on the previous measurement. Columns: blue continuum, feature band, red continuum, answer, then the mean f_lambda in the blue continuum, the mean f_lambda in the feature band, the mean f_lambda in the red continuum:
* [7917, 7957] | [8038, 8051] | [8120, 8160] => 0.1 angstroms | 15.7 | 15.5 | 15.5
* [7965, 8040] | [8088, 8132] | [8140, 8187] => -0.2 angstroms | 15.7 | 15.4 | 15.2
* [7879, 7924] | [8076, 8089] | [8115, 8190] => 0.3 angstroms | 15.9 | 15.1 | 15.3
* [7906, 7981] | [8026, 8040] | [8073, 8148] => 0.3 angstroms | 15.7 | 15.2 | 15.4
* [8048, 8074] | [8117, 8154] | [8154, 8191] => -0.9 angstroms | 15.4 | 15.6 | 15.1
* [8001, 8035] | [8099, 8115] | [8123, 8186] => 0.2 angstroms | 15.6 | 15.3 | 15.3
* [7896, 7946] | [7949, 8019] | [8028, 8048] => -1.2 angstroms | 15.6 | 15.8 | 15.4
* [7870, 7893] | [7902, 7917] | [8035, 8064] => 0.5 angstroms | 16.1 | 15.5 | 15.4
